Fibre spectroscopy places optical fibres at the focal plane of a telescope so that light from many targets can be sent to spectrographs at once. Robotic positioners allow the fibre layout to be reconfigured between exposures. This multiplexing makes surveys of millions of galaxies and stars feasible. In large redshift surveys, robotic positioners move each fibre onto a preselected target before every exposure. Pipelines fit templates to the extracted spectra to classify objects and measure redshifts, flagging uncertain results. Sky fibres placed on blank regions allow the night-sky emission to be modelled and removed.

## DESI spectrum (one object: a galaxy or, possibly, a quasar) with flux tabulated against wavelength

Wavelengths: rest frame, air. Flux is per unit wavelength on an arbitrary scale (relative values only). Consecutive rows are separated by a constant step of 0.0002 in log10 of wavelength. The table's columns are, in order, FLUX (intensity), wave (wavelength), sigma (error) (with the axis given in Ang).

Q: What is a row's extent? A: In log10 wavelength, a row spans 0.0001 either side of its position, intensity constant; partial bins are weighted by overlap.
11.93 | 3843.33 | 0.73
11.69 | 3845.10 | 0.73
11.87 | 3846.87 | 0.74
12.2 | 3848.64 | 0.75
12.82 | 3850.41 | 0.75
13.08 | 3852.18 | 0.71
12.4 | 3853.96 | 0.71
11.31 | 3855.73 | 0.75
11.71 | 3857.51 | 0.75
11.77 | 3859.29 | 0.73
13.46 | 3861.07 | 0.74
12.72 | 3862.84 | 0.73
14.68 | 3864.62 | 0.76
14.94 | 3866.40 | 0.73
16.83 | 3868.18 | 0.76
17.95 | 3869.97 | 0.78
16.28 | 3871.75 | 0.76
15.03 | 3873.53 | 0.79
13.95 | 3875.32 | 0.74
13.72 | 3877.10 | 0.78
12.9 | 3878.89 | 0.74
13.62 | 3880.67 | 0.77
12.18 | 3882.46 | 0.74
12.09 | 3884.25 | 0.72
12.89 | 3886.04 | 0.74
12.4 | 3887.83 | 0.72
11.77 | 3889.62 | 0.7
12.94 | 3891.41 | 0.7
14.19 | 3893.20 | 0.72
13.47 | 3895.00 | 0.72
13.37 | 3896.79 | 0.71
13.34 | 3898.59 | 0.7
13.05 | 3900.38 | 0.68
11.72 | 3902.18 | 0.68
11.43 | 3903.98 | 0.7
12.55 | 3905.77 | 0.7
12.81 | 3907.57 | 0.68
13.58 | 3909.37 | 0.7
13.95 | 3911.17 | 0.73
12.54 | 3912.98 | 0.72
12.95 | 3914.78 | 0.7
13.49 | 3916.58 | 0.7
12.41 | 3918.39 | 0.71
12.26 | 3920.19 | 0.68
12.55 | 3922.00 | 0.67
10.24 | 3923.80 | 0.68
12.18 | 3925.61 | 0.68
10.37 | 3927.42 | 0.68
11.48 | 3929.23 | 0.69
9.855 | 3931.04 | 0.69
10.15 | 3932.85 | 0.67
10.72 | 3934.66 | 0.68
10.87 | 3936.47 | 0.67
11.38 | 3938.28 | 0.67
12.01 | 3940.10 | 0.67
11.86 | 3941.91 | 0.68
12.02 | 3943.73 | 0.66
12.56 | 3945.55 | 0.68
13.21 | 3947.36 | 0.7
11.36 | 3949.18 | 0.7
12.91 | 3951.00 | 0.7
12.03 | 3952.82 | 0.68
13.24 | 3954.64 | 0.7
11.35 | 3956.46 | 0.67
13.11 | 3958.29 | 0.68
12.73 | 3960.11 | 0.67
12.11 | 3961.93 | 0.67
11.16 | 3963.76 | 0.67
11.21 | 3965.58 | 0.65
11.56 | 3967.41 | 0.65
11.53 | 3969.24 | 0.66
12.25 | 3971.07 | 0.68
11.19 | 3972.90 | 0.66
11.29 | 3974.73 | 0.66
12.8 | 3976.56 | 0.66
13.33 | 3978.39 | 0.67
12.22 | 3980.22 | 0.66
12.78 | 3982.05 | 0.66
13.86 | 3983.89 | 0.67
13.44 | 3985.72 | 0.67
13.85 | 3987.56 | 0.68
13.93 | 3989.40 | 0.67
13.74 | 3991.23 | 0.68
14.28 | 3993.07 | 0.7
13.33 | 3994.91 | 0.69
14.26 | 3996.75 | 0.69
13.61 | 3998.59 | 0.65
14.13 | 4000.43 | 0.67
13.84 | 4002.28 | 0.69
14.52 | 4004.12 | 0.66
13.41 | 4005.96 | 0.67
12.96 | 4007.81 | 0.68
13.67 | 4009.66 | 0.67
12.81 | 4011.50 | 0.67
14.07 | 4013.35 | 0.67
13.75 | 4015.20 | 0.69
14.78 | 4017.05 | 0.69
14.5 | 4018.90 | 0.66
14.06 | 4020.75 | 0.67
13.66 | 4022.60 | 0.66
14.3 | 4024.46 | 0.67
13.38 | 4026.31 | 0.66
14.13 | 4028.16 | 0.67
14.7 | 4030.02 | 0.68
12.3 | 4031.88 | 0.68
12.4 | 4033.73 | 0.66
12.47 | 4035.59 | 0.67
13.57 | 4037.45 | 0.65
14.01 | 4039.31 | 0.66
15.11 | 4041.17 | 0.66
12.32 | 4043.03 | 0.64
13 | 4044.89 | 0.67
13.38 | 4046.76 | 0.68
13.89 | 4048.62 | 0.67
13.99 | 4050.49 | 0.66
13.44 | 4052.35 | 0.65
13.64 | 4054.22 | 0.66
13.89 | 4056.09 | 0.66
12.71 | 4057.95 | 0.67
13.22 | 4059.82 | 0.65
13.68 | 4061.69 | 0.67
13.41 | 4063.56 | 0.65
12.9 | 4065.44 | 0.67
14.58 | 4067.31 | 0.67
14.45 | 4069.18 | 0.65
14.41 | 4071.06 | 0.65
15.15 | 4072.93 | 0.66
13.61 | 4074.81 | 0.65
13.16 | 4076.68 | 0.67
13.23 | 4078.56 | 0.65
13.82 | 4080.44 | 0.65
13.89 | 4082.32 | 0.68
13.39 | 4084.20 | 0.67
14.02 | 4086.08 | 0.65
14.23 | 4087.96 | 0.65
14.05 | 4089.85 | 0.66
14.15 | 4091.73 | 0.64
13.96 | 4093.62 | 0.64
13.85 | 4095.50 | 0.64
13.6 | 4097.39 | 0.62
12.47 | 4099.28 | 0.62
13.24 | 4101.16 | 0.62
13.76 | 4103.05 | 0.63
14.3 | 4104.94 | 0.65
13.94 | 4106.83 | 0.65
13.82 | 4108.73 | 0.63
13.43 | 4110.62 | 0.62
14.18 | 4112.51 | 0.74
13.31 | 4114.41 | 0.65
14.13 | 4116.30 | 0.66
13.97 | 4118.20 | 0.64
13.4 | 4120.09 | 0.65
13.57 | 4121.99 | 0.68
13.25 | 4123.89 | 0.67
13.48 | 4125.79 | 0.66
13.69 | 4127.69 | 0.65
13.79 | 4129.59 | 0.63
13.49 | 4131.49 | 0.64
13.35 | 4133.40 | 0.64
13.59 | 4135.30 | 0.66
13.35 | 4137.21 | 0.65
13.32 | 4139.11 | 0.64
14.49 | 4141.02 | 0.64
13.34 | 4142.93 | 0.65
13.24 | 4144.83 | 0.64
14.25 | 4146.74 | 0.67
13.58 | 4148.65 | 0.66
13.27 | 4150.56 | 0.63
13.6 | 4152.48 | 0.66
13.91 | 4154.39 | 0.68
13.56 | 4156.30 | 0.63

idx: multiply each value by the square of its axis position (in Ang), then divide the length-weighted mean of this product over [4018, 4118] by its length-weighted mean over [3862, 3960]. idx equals 1.16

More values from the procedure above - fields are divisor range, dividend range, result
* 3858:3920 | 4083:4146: 1.14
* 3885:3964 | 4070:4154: 1.23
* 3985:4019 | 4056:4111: 1.04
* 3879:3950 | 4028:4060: 1.17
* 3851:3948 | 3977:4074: 1.14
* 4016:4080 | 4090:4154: 1.03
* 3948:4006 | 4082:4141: 1.14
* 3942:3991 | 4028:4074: 1.14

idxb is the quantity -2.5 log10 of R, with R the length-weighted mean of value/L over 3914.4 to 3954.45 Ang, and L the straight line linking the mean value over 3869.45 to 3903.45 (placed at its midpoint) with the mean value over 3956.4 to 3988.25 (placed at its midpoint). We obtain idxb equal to 0.09 mag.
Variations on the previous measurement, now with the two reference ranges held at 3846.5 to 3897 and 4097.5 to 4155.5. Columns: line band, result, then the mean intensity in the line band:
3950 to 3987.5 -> 0.10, 12.3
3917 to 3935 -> 0.19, 11.3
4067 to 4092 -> -0.03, 14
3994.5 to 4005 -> -0.04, 14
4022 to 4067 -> 0.00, 13.5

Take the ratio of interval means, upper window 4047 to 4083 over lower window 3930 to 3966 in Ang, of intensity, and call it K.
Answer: 1.16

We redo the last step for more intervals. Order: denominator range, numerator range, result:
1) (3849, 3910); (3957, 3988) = 0.93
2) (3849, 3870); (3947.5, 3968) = 0.90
